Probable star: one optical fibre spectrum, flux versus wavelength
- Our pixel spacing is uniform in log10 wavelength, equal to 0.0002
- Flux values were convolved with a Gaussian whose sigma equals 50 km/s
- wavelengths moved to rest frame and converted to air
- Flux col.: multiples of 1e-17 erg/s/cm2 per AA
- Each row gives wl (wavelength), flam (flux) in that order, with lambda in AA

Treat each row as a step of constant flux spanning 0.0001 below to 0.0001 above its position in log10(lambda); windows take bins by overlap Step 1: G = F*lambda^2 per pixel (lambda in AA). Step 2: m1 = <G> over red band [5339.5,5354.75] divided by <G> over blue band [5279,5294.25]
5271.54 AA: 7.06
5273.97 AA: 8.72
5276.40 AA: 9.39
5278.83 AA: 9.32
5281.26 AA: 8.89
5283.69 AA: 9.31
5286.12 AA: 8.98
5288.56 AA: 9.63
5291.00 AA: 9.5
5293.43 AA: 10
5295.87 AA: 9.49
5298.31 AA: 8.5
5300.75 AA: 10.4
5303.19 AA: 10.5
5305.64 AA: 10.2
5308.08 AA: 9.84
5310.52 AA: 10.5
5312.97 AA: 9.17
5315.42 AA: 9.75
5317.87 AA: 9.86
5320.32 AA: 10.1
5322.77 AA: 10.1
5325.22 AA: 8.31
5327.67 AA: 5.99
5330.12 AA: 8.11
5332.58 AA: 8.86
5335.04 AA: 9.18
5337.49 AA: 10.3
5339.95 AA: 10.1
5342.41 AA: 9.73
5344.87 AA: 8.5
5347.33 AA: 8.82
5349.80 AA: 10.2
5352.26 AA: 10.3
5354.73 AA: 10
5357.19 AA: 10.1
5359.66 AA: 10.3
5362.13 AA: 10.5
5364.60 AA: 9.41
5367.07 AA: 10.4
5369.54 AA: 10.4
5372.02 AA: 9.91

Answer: 1.05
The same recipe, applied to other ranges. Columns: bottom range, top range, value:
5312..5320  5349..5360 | 1.07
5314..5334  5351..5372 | 1.16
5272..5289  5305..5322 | 1.11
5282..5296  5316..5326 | 1.03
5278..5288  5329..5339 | 1.02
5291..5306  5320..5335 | 0.88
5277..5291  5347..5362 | 1.12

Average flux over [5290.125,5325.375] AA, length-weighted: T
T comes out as 9.79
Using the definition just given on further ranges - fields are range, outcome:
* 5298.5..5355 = 9.49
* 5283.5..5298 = 9.44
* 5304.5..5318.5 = 9.89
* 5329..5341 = 9.31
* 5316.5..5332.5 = 8.76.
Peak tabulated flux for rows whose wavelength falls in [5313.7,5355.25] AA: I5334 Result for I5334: 10.3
